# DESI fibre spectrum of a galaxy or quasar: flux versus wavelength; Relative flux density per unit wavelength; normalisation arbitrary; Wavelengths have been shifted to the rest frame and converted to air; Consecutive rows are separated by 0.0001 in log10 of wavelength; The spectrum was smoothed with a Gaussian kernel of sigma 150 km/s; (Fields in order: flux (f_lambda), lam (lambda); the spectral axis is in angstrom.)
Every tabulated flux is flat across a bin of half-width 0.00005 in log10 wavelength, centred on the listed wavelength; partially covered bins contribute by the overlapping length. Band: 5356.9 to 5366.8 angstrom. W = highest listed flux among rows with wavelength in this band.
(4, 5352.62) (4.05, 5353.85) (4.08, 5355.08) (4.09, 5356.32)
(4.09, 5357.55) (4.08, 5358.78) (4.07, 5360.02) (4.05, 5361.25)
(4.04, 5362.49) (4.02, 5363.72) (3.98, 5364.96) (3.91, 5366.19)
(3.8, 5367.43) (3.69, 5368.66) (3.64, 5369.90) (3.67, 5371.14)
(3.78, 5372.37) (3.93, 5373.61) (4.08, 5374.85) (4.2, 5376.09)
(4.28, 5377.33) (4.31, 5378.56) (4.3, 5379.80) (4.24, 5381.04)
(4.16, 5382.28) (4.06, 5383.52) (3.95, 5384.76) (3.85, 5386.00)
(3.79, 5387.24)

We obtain 4.09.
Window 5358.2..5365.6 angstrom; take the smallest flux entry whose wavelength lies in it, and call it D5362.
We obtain 3.98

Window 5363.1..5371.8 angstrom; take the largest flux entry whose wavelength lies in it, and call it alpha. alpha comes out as 4.02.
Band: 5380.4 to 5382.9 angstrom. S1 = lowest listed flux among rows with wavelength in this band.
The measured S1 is 4.16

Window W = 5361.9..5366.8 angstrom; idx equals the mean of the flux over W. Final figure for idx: 3.99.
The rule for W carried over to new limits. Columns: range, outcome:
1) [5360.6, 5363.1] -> 4.05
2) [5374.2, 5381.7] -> 4.31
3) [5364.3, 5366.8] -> 3.98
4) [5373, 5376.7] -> 4.2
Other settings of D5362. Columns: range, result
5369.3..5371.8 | 3.64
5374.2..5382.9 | 4.08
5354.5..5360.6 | 4.07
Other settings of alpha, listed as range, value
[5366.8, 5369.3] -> 3.8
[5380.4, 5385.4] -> 4.24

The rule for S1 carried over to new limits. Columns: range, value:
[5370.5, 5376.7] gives 3.67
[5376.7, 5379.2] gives 4.28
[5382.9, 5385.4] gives 3.95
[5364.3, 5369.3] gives 3.69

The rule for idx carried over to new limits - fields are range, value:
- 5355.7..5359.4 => 4.09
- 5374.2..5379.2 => 4.22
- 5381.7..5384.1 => 4.11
